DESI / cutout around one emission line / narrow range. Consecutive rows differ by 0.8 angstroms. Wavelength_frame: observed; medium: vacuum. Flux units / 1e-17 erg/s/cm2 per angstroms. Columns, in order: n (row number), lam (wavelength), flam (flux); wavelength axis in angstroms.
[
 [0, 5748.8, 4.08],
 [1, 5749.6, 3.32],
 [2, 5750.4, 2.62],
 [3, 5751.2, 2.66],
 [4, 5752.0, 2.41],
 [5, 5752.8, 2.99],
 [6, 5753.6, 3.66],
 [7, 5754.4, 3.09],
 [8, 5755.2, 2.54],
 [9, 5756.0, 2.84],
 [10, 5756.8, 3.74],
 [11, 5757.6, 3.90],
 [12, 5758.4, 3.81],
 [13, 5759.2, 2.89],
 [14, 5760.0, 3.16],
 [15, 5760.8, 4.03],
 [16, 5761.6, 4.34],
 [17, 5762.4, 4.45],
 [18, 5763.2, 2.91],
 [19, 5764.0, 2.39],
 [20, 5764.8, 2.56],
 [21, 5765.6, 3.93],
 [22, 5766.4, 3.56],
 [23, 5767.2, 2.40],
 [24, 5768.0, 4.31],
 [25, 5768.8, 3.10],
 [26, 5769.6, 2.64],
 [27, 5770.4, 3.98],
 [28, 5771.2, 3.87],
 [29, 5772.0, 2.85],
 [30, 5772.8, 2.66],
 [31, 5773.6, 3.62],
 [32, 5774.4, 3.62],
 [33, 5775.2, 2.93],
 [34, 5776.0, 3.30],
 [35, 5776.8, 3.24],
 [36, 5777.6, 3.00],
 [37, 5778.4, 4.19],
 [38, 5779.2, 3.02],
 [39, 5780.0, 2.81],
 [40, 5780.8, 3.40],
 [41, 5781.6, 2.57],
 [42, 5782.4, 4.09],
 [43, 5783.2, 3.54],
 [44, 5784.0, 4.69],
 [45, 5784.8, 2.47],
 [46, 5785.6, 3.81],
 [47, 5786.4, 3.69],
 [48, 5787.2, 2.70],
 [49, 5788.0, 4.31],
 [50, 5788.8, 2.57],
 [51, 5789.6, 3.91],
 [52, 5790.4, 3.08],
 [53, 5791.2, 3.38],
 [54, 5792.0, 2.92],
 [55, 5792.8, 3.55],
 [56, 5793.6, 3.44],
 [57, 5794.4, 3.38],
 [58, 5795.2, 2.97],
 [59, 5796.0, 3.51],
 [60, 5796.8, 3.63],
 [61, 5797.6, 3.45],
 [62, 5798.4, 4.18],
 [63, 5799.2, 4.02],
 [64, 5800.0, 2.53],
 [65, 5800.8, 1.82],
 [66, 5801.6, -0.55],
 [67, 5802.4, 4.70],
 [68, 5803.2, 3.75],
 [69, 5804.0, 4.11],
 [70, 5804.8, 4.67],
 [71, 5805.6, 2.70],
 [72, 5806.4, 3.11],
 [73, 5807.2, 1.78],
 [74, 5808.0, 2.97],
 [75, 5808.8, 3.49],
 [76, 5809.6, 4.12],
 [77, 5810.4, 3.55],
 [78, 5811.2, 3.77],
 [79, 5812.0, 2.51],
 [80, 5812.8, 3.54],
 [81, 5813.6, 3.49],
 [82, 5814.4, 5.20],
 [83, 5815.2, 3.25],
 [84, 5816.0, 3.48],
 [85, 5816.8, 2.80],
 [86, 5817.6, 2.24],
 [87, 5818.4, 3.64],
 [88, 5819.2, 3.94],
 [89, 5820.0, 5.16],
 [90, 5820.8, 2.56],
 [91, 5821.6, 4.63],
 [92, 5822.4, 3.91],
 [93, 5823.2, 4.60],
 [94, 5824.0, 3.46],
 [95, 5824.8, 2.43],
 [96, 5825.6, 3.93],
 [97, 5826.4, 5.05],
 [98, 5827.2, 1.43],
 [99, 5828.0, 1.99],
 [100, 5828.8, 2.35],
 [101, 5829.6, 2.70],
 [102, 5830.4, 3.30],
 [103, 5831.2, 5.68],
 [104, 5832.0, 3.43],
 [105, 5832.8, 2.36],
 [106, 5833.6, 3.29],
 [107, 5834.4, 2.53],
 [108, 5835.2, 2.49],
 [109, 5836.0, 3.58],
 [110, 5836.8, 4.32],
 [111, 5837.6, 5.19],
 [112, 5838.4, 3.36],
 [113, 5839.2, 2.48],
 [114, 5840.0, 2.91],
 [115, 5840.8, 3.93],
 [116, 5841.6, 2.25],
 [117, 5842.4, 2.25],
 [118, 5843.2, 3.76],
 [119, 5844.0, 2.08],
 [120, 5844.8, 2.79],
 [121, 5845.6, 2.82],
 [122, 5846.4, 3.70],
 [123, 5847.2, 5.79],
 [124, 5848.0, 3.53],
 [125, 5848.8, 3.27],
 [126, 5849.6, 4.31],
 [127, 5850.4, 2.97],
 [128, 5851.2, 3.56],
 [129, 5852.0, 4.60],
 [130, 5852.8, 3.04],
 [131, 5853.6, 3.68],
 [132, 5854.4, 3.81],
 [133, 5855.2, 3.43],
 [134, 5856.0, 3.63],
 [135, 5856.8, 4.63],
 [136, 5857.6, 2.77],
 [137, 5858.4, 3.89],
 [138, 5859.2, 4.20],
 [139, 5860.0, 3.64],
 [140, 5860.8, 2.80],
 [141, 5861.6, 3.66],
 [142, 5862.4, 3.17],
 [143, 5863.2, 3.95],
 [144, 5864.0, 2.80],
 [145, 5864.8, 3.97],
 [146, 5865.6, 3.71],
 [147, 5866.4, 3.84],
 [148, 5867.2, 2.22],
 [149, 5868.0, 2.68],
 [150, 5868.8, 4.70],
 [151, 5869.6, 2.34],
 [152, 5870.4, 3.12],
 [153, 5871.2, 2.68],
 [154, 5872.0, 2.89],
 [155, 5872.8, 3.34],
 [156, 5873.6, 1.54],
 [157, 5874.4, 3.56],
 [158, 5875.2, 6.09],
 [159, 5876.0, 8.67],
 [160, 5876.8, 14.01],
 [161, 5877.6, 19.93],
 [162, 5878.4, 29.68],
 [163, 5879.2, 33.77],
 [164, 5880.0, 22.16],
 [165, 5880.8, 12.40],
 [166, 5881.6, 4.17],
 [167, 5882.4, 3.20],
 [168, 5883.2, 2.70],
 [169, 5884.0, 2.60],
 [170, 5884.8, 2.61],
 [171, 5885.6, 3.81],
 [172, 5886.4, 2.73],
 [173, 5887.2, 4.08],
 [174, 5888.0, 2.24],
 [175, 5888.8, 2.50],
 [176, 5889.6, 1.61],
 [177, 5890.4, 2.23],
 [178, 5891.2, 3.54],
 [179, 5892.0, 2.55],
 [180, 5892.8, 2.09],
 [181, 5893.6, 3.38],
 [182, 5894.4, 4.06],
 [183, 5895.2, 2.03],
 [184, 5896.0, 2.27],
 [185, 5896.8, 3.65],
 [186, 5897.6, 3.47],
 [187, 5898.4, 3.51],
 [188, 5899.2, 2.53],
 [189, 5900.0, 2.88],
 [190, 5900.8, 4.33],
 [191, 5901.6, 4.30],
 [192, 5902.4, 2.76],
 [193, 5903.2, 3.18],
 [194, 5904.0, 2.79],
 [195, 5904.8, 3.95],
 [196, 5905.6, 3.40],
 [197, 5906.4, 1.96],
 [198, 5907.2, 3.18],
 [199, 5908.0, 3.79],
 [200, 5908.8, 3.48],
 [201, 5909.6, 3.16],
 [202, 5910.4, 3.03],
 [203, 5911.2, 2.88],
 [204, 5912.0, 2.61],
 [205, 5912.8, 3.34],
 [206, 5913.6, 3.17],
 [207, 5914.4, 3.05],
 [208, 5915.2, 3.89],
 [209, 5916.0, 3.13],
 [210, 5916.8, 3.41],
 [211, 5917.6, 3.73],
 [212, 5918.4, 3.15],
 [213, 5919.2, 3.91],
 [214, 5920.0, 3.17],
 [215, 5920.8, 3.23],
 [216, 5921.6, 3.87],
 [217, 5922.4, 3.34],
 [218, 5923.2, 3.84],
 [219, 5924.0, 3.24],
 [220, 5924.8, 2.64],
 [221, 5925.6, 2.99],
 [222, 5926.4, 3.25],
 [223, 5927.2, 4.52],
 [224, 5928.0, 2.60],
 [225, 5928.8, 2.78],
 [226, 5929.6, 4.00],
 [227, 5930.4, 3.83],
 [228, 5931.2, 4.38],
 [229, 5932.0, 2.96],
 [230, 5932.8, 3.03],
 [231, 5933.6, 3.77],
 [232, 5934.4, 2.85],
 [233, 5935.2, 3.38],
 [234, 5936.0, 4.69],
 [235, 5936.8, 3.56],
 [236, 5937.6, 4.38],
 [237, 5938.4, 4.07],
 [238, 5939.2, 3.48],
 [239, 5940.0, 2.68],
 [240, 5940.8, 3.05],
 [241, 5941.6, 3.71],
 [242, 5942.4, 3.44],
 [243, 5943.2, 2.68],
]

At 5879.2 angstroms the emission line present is Hbeta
